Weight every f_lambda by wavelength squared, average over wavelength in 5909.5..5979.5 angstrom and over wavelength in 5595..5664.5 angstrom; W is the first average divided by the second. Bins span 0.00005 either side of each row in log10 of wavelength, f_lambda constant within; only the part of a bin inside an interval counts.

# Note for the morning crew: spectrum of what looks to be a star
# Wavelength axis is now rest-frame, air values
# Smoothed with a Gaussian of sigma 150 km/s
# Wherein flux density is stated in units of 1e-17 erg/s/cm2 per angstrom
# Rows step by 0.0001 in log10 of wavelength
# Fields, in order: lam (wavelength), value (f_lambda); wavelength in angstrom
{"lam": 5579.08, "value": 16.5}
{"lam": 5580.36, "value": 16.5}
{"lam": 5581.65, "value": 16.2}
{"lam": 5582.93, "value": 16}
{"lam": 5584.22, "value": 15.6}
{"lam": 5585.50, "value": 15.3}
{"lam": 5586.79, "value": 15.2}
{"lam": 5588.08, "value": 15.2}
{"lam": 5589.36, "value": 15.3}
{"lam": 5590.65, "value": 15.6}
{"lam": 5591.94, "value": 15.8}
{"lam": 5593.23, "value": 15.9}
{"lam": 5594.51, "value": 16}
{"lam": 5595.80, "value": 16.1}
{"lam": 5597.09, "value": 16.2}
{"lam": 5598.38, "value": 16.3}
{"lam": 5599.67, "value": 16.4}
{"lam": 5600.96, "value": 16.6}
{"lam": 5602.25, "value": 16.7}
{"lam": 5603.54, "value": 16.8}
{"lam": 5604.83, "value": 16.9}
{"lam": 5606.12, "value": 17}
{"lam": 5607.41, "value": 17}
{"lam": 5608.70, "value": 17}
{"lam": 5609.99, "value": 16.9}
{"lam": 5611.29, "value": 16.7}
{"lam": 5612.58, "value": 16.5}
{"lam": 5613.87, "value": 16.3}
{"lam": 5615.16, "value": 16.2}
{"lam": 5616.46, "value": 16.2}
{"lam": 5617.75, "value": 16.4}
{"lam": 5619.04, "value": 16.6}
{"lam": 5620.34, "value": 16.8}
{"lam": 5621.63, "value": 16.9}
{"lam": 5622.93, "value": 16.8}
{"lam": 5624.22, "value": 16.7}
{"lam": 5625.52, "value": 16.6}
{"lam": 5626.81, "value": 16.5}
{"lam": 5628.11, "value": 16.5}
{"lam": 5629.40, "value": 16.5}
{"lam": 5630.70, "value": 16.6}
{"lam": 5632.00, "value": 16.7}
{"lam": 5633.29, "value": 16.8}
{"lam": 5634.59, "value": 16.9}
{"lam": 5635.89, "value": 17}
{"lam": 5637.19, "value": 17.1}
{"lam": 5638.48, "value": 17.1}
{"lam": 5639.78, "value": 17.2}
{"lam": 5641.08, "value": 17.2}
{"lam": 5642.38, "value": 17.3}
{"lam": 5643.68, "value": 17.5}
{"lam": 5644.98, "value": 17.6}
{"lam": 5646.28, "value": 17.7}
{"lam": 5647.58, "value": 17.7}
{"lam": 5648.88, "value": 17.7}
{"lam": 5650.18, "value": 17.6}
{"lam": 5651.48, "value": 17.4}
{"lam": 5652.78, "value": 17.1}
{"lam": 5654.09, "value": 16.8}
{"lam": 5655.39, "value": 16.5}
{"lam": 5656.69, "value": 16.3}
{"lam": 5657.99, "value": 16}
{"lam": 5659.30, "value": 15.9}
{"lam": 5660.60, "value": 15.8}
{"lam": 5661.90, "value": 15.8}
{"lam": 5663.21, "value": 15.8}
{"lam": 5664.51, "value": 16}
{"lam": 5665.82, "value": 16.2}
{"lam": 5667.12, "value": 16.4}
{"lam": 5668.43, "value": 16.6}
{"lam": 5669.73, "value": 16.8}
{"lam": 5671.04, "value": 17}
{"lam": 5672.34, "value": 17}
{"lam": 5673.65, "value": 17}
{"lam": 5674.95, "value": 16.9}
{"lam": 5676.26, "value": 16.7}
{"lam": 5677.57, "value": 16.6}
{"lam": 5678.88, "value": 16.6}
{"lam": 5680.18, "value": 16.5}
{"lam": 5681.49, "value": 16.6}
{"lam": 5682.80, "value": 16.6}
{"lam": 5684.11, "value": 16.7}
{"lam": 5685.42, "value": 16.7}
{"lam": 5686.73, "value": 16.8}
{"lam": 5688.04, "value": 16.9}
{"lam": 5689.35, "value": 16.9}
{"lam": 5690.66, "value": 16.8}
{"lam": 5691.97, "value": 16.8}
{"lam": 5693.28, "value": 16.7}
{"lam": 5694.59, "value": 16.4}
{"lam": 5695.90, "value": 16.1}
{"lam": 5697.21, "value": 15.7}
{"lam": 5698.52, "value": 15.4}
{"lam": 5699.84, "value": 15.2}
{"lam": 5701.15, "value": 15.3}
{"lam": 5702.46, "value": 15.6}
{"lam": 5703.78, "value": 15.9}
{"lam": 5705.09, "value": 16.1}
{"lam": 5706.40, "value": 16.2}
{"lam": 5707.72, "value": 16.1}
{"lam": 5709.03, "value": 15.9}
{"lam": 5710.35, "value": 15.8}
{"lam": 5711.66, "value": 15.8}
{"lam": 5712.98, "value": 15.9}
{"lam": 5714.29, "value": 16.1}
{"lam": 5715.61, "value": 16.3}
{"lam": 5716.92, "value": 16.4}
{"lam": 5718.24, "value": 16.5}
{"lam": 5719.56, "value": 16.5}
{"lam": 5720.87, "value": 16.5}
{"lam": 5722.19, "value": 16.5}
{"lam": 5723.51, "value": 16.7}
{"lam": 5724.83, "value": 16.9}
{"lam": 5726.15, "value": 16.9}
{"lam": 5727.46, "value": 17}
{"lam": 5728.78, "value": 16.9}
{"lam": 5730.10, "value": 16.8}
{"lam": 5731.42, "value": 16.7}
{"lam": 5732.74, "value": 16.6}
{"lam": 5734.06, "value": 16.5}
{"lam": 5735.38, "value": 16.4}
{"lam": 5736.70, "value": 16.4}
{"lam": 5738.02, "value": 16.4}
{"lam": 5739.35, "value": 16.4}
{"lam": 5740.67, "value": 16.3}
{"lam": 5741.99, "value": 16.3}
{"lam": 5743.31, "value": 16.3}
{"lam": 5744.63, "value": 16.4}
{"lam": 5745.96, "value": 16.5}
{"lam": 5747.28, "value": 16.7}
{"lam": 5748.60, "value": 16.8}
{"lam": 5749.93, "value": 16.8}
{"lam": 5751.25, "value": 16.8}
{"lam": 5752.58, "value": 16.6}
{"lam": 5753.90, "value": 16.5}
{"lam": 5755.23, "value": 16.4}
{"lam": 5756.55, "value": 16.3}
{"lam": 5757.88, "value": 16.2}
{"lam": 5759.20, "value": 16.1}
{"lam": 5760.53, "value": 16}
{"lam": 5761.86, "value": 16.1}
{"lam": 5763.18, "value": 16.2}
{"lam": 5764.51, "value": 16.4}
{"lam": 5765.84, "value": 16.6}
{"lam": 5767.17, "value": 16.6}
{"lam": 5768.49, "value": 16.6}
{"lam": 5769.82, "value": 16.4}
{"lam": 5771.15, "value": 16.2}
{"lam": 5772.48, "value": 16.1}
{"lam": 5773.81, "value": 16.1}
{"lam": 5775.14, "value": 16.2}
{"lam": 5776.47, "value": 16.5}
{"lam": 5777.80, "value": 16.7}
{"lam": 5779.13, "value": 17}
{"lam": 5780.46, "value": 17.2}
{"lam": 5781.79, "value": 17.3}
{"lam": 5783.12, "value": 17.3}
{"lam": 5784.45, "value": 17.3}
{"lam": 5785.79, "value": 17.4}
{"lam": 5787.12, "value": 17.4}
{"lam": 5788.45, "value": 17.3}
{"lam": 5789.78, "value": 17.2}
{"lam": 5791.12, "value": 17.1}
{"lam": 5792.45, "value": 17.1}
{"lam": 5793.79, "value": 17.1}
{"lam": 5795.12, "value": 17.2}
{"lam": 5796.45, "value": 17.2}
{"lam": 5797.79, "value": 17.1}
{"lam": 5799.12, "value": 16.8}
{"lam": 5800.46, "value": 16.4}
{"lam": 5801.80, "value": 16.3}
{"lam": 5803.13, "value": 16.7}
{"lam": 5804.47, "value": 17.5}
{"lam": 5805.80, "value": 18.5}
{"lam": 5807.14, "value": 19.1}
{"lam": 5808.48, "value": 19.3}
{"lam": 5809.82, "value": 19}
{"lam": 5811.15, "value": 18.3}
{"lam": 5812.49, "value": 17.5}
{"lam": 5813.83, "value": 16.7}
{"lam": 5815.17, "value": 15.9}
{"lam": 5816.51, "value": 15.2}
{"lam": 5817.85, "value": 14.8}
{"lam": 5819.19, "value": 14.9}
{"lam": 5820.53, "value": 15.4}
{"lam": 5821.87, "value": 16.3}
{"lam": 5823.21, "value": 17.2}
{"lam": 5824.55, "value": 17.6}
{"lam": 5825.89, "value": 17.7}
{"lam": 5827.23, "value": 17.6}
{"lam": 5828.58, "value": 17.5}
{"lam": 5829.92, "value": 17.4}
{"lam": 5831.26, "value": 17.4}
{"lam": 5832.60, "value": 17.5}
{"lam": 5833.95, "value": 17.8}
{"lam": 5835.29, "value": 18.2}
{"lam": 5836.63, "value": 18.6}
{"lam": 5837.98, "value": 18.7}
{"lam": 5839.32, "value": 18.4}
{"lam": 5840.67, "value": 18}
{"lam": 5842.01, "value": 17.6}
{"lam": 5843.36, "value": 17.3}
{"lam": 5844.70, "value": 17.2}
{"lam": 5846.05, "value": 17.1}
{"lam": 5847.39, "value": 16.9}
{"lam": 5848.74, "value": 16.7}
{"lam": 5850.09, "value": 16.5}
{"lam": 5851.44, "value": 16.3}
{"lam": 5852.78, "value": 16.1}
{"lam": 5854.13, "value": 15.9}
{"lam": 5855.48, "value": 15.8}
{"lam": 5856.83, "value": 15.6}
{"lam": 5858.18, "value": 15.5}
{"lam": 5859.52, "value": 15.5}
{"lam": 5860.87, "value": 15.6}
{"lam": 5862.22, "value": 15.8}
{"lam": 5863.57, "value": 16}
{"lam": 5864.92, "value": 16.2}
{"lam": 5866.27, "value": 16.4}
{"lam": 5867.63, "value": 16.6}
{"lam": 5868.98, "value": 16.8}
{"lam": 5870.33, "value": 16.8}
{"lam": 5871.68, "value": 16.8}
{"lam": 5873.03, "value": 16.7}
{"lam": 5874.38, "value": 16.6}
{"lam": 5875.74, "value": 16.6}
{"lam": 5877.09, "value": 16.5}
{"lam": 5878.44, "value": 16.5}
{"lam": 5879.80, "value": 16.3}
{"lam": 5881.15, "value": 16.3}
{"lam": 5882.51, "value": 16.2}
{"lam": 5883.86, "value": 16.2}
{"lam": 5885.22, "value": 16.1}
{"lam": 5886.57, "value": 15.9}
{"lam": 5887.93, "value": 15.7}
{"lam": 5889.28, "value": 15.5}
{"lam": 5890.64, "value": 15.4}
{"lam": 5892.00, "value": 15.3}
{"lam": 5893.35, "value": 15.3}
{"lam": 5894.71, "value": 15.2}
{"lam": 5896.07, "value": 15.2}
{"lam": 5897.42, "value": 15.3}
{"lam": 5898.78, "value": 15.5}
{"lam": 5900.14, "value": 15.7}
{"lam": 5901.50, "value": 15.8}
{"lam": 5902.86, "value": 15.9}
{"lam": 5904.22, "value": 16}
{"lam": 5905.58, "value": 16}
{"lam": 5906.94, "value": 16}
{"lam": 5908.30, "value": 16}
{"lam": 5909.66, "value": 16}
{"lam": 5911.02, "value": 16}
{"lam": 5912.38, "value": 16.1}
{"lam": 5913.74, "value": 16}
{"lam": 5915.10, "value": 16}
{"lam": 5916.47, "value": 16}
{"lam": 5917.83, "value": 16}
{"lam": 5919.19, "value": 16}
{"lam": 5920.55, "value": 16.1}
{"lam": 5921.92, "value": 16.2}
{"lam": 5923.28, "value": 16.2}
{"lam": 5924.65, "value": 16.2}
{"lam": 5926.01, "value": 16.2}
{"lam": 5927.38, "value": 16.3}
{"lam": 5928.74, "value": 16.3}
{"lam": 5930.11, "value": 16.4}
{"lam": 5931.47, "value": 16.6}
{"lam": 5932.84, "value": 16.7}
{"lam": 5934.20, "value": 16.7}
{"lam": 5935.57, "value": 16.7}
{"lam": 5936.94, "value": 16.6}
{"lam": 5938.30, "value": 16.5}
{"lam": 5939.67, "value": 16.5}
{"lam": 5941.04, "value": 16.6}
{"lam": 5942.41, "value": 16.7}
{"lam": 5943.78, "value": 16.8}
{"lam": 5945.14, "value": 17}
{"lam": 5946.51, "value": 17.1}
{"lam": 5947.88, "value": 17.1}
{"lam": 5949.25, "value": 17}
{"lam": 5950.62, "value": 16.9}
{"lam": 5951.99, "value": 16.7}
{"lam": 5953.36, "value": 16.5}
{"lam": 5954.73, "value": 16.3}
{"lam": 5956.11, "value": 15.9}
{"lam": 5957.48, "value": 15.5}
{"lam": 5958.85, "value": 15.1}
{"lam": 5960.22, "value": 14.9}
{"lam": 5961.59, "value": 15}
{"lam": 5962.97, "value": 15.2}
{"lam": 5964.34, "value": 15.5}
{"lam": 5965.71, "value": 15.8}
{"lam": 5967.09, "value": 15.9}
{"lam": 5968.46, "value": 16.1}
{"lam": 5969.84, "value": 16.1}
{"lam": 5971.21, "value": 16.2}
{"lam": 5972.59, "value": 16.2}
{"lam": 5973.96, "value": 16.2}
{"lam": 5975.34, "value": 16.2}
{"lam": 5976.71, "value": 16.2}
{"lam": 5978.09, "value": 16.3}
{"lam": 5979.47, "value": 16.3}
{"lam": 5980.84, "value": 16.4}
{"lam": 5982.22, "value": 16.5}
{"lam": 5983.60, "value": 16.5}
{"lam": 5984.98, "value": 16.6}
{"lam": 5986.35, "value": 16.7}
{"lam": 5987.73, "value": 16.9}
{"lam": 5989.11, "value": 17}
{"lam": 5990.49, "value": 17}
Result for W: 1.1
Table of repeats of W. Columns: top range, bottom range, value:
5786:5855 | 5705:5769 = 1.08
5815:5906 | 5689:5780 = 1.05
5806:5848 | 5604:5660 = 1.10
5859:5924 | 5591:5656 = 1.05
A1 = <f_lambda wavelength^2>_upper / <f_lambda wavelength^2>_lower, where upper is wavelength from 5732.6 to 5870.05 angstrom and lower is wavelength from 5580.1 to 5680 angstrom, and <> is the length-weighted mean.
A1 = 1.08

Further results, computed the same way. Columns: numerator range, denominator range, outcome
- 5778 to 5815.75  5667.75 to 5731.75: 1.09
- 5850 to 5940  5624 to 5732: 1.05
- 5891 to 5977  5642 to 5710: 1.06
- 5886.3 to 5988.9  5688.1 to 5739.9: 1.07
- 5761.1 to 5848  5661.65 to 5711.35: 1.09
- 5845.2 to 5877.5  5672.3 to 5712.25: 1.06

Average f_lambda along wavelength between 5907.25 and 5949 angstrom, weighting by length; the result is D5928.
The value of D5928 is 16.4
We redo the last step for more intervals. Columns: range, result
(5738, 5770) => 16.4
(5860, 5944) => 16.1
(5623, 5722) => 16.6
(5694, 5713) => 15.8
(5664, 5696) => 16.7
